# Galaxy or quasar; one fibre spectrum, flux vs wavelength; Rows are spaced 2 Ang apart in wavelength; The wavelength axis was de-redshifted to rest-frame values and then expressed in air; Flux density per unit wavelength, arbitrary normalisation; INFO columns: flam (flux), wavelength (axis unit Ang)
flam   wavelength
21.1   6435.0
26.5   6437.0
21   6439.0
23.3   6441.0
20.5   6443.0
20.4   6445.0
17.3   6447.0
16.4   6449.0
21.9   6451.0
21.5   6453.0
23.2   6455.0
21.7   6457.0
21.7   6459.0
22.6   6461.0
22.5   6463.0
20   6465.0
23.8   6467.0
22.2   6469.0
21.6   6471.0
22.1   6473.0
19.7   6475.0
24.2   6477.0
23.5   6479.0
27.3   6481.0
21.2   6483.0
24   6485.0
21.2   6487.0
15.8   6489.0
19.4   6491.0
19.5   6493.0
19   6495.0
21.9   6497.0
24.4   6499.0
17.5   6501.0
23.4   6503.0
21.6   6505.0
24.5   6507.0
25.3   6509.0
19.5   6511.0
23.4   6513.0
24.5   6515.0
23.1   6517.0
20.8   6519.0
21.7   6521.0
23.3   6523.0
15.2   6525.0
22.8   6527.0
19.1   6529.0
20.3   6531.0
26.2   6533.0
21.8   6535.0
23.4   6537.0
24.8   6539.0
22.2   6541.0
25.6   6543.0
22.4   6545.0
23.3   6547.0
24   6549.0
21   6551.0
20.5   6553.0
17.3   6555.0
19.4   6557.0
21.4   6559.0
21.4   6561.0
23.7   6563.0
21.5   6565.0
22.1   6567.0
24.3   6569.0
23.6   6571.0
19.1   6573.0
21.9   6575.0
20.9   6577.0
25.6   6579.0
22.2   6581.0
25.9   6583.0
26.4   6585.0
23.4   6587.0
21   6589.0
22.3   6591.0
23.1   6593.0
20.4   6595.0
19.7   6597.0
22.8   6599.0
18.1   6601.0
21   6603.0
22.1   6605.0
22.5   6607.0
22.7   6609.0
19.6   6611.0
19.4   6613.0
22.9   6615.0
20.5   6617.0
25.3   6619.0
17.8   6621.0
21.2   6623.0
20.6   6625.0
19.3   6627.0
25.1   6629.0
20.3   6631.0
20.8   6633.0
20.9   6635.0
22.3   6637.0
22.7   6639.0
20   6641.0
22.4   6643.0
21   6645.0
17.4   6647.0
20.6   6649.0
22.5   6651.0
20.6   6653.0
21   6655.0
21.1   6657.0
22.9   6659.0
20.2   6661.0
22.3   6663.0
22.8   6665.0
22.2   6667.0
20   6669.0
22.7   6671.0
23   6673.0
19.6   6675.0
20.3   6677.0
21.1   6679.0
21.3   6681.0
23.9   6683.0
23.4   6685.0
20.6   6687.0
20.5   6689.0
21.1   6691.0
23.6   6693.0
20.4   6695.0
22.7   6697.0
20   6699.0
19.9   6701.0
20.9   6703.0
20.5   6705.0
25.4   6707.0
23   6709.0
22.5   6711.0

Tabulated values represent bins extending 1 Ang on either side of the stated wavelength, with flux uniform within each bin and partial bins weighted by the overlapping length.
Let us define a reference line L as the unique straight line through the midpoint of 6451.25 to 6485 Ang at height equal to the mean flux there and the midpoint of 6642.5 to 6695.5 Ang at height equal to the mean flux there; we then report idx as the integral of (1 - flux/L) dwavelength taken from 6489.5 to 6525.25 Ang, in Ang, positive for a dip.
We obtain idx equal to 1.0 Ang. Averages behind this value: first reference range 22.5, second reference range 21.4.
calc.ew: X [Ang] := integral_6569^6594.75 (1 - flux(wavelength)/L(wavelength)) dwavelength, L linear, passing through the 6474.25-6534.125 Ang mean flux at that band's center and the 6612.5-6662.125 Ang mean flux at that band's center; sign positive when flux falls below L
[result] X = -1.8 Ang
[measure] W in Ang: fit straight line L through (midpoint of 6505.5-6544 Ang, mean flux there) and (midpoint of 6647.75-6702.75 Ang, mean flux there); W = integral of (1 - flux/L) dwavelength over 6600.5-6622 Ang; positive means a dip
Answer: 0.74 Ang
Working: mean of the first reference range 22.5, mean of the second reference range 21.5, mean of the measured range 21.2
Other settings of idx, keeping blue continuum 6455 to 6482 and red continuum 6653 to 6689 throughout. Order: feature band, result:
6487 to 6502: 1.8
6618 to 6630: 0.2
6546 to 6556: 0.4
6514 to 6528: 0.4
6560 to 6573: -0.2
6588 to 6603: 0.6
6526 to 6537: 0.0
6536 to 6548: -0.8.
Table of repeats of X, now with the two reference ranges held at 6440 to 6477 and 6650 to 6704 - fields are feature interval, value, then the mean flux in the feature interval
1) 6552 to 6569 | 0.24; 21.1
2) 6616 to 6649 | 0.59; 21.1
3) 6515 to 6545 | -1.22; 22.2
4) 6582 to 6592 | -1.11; 23.8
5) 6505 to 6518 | -1.14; 23.2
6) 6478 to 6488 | -0.98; 23.4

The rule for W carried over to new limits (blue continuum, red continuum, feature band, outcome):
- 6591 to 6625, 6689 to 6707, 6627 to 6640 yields -0.3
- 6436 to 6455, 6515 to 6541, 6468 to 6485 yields -1.1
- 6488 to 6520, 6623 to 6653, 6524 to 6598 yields -2.8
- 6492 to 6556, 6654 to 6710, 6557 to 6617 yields -0.5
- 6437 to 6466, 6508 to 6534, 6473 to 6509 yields -0.3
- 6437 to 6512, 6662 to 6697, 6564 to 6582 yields -0.6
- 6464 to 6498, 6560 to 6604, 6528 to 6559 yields -0.1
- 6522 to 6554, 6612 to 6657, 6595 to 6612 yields 0.4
